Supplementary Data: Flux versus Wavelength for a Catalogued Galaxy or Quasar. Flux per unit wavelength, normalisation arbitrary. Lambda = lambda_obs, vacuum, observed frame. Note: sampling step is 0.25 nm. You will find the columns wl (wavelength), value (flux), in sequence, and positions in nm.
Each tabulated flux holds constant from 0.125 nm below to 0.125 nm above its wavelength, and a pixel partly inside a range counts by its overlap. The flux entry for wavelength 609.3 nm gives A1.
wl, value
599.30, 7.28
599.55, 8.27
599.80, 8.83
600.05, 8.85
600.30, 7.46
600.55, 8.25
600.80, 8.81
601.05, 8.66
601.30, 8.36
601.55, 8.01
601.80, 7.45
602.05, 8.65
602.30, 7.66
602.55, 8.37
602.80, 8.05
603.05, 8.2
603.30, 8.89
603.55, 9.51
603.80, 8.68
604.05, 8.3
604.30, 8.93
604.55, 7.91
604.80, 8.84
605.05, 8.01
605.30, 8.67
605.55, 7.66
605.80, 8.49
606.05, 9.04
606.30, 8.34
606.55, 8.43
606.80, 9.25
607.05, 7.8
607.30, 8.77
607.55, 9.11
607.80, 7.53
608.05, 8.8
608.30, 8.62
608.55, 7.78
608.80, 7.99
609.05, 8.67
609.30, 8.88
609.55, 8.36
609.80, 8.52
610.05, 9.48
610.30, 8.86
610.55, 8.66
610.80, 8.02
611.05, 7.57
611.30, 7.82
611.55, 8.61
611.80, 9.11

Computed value 8.88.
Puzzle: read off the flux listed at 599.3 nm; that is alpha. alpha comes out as 7.28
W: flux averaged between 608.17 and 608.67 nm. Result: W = 8.21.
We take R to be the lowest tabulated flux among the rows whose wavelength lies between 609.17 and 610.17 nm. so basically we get 8.36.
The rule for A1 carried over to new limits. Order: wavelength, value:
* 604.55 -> 7.91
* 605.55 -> 7.66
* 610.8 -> 8.02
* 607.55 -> 9.11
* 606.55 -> 8.43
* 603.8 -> 8.68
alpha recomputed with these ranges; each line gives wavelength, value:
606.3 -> 8.34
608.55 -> 7.78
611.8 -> 9.11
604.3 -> 8.93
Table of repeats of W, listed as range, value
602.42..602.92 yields 8.21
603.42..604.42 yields 8.85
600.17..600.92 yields 8.17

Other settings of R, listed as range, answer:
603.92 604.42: 8.3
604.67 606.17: 7.66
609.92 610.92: 8.02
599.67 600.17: 8.83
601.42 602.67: 7.45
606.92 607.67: 7.8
